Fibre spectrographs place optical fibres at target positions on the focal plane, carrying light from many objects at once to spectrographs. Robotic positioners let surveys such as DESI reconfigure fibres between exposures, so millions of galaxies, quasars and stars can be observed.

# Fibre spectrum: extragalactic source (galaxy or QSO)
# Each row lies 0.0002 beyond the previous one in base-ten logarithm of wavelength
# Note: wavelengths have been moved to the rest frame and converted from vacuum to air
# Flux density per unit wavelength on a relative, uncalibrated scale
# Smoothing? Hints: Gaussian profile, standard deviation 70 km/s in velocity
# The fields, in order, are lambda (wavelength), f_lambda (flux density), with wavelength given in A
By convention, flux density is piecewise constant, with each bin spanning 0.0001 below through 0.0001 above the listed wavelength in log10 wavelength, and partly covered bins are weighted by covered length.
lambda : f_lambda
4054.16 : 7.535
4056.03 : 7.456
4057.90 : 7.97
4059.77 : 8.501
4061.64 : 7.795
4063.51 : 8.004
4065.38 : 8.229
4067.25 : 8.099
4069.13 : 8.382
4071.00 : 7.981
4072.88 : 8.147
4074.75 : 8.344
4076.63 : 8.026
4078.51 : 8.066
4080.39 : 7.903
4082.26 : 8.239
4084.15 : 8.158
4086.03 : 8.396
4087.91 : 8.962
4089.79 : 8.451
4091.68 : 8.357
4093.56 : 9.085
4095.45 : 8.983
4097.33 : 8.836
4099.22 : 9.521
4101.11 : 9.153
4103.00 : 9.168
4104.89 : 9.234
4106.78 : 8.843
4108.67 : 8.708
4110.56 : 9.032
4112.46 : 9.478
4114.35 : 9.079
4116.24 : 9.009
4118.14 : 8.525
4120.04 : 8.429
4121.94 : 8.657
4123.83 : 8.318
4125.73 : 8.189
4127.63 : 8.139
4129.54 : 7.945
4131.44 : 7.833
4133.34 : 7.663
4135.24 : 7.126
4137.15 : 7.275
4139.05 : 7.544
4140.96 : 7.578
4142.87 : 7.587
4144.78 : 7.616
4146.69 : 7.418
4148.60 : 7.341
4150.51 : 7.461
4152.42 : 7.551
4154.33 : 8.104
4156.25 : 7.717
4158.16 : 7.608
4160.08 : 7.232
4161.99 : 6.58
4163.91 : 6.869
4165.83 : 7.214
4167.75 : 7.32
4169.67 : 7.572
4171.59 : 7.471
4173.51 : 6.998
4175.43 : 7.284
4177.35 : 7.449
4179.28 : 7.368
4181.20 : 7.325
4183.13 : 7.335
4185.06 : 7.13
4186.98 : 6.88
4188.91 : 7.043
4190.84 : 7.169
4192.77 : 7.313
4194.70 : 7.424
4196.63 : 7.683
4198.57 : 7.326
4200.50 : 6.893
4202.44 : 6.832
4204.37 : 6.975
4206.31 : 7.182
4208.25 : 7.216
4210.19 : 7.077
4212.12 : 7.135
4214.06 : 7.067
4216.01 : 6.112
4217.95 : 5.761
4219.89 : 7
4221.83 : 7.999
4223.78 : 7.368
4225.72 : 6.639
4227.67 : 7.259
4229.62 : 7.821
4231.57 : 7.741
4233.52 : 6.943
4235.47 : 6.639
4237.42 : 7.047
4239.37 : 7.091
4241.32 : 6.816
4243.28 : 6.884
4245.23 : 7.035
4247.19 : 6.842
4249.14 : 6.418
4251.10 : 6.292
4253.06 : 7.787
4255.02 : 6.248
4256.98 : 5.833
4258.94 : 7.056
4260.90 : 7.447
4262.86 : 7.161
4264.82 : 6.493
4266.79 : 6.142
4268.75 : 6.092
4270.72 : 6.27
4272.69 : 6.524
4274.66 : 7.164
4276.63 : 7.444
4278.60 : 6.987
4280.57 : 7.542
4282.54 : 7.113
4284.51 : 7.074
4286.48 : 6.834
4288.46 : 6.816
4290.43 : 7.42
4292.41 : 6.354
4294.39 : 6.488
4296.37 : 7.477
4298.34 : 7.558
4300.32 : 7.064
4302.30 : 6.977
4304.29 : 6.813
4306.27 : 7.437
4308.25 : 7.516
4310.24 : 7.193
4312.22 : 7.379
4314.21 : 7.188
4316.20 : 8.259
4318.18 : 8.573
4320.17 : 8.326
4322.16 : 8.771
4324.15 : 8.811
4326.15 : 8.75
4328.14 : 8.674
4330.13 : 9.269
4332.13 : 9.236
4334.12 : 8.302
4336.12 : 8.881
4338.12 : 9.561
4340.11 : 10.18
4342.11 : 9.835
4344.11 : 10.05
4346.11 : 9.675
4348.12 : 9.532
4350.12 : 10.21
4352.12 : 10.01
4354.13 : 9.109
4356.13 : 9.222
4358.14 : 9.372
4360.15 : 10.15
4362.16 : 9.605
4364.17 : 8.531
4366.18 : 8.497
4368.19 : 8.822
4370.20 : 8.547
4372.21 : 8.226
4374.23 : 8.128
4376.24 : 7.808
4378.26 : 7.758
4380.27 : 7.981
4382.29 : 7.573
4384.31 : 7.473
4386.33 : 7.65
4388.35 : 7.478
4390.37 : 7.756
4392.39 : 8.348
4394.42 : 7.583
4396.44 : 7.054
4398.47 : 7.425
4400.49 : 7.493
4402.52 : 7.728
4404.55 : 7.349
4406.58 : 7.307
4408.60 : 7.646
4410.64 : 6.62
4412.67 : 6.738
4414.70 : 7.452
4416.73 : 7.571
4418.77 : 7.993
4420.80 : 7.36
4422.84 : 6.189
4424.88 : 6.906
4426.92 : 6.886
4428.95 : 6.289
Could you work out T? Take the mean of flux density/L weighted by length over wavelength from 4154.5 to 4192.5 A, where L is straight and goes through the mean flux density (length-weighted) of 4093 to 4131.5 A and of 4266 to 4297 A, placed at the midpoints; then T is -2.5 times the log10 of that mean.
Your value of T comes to 0.117 mag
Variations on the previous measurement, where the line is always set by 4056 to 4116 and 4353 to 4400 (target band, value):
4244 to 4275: 0.25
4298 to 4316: 0.15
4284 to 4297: 0.21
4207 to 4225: 0.20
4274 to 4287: 0.16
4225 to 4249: 0.19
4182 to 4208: 0.18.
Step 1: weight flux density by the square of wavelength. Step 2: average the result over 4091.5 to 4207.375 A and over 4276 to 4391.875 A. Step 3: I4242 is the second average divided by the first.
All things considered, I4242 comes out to 1.2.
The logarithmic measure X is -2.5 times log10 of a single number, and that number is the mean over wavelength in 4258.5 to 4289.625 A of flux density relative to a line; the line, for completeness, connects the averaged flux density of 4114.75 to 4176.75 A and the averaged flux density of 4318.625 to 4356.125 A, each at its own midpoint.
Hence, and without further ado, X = 0.26 mag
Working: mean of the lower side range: 7.67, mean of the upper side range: 9.28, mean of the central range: 6.89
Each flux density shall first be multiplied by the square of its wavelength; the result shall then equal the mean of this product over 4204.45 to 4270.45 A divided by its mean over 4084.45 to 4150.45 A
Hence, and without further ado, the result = 0.87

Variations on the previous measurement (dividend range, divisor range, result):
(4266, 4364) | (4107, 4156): 1.10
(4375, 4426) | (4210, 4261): 1.16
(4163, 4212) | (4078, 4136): 0.87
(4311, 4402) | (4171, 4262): 1.30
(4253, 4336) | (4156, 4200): 1.08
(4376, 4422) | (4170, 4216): 1.15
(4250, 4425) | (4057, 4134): 1.04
